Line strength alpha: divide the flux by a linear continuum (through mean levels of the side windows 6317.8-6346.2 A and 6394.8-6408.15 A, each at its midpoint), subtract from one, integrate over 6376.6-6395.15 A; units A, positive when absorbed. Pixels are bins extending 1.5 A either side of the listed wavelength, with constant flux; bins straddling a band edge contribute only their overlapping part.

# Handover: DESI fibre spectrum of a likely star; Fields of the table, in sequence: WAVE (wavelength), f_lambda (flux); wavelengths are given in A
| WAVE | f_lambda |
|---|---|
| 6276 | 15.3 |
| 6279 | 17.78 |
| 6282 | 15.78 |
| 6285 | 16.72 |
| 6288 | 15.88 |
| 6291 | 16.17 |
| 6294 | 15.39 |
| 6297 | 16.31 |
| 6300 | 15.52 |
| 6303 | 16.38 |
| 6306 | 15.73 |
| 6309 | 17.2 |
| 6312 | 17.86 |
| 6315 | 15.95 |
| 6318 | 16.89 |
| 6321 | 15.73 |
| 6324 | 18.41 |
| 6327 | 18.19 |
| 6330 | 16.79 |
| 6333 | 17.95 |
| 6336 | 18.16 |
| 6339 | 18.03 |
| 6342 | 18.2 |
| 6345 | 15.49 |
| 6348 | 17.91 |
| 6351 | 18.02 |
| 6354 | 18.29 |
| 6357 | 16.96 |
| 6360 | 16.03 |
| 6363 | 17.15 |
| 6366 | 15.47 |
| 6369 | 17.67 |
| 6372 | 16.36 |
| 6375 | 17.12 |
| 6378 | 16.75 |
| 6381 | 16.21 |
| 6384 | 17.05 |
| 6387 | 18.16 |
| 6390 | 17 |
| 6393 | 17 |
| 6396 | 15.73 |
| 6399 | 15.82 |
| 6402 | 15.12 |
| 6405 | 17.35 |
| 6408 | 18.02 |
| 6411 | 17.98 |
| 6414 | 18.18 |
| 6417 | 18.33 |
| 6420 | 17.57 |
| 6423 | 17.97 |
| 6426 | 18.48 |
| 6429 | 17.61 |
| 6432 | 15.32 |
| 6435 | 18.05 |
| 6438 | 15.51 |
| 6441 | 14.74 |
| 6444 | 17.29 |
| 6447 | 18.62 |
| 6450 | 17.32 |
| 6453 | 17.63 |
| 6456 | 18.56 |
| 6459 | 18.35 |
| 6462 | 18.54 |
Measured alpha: -0.5 A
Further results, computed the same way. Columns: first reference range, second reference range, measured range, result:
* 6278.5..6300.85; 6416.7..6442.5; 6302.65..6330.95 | -1.1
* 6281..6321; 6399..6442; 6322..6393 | -2.5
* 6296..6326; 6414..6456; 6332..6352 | -1.0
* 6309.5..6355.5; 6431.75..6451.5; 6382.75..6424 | -0.5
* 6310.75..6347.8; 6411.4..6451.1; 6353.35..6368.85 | 0.5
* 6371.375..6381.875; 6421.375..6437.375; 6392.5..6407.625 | 0.6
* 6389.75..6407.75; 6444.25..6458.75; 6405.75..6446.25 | -0.3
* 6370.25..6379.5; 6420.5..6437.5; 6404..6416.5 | -0.6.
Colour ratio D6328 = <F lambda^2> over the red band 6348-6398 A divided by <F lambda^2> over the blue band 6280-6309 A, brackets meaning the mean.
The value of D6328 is 1.1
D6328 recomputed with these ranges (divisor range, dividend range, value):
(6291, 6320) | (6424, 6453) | 1.09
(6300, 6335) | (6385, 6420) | 1.04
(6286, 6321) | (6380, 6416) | 1.08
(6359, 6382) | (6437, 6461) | 1.07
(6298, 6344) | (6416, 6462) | 1.06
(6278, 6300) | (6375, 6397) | 1.07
